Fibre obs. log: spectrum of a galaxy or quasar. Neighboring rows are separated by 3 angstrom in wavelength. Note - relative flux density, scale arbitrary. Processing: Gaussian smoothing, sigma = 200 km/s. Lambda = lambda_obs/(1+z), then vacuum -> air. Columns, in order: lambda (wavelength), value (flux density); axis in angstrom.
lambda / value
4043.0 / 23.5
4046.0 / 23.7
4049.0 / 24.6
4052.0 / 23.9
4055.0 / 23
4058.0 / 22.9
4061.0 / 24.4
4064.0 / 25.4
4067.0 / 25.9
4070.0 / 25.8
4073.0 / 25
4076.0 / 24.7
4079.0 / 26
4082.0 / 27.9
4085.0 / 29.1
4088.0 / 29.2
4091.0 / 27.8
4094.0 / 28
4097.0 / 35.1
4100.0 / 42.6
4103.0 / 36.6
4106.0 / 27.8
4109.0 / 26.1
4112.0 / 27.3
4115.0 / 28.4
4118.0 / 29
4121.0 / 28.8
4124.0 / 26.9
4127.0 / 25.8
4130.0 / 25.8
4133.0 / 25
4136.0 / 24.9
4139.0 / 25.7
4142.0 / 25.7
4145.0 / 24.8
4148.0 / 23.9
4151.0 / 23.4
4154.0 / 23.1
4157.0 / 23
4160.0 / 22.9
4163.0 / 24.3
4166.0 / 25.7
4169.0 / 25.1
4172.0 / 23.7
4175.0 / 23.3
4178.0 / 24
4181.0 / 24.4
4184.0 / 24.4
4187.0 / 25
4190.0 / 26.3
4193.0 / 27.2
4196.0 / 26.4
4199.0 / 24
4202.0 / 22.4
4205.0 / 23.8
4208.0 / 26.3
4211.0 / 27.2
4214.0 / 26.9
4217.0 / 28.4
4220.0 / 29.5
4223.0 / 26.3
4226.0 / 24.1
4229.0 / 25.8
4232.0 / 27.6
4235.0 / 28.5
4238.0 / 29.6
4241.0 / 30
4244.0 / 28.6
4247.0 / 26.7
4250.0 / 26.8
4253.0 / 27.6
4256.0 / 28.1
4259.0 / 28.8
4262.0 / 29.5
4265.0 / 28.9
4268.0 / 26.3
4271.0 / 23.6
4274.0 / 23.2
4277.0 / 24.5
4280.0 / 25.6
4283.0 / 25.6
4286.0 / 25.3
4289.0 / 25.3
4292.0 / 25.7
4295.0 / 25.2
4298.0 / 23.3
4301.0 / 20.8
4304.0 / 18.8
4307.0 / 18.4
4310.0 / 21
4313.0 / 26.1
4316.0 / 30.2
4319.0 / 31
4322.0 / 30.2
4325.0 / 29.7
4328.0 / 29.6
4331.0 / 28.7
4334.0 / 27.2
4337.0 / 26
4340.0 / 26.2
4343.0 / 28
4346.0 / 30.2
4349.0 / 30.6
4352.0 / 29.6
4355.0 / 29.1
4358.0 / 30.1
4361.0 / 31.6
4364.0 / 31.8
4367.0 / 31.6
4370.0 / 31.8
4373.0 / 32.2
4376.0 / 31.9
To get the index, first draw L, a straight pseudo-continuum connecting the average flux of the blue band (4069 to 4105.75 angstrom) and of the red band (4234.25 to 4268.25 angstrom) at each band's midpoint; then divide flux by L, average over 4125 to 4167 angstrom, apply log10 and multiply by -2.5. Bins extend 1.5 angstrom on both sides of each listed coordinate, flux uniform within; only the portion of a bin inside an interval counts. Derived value 0.190 mag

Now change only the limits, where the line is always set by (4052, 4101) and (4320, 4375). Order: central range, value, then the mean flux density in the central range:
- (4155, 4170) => 0.17 mag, 24.1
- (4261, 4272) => 0.07 mag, 27.1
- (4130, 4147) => 0.11 mag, 25.2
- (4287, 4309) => 0.28 mag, 22.5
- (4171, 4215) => 0.14 mag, 25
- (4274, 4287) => 0.17 mag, 25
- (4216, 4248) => 0.04 mag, 27.7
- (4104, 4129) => 0.00 mag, 27.7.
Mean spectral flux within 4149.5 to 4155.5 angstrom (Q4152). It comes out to 23.2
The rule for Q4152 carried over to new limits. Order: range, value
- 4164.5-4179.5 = 24.4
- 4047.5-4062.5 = 23.8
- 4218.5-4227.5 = 26.6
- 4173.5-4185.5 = 24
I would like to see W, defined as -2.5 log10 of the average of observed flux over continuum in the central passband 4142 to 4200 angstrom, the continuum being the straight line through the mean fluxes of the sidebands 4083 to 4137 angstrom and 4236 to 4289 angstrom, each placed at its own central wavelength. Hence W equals 0.15 mag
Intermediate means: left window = 29.2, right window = 26.9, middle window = 24.5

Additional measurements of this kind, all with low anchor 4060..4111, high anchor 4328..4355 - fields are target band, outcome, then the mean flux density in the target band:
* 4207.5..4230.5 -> 0.07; 26.8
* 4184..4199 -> 0.11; 25.8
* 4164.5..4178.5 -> 0.17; 24.4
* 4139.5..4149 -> 0.15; 24.9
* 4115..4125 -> 0.01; 28.3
